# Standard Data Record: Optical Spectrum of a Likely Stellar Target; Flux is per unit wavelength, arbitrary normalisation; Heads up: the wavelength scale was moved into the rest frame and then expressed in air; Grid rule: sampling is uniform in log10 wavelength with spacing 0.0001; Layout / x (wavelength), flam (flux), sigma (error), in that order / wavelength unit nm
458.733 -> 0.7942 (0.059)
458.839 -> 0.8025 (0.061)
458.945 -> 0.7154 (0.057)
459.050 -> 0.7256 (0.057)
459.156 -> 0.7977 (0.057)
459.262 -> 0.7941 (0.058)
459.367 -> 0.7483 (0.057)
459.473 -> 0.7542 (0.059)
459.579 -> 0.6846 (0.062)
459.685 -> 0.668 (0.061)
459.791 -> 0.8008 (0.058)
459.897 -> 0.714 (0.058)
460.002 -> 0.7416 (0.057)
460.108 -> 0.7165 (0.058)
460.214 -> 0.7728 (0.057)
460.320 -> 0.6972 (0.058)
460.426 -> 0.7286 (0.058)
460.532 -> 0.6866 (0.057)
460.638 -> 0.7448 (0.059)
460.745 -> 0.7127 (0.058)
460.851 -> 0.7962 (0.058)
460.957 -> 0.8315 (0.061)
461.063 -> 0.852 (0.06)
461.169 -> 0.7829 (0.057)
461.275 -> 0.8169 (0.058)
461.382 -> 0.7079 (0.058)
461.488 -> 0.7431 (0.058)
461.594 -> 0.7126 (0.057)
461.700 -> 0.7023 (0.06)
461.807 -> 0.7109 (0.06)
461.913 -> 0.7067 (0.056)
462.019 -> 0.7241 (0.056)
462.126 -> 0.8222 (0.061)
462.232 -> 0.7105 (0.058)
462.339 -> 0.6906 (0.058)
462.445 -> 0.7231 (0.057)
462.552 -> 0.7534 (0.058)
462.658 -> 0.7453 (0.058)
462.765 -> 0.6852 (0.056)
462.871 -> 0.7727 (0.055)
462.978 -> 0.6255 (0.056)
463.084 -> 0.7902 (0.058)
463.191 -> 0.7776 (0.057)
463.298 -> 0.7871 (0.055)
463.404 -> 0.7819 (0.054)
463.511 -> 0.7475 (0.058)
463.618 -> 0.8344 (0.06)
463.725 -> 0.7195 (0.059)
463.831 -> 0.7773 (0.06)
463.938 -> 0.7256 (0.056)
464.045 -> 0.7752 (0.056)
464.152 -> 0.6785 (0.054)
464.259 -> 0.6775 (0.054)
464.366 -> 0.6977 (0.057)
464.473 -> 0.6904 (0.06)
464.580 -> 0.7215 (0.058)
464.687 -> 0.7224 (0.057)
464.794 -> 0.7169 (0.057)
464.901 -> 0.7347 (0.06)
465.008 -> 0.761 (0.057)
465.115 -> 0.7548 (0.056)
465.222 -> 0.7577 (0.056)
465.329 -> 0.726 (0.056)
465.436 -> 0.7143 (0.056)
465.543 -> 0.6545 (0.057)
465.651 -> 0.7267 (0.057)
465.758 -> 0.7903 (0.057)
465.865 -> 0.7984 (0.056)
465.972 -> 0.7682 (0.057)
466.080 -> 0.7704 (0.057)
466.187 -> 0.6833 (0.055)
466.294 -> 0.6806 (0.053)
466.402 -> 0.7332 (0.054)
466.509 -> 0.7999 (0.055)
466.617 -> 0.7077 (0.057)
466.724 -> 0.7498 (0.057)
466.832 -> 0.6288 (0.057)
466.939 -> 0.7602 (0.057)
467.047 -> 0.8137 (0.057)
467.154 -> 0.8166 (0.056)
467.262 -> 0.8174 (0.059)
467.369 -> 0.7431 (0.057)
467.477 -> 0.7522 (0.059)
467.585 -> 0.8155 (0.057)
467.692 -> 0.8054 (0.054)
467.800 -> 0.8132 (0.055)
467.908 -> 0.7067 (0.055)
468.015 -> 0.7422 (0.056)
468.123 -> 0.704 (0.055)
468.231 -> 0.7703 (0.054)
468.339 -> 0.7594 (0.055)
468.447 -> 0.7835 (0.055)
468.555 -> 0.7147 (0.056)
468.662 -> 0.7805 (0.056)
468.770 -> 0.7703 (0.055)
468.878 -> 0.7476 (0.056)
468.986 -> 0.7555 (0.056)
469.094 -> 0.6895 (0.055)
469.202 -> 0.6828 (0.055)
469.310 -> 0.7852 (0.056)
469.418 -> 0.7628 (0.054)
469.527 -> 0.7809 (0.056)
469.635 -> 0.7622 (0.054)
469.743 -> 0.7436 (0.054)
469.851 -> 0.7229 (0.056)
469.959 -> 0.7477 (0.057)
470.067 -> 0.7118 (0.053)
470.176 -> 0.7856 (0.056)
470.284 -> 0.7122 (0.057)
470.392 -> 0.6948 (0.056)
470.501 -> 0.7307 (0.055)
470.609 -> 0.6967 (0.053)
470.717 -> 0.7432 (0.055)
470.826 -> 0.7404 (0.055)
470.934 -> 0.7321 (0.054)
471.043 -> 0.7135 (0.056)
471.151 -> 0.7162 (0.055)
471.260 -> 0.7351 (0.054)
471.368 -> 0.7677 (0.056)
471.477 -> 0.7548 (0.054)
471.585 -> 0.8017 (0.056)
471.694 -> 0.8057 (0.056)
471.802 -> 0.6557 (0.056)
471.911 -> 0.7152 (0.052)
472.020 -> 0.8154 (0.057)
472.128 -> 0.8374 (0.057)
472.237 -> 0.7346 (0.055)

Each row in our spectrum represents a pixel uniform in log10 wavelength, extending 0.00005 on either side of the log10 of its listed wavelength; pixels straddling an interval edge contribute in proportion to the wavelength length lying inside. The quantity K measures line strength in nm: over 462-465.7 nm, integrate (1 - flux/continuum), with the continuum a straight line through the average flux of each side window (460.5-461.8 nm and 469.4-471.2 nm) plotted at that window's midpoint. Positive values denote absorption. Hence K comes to 0.077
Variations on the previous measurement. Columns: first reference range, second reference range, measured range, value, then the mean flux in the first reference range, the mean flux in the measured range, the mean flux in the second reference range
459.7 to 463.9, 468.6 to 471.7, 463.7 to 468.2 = 0.02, 0.747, 0.742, 0.743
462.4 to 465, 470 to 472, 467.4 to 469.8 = -0.07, 0.736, 0.756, 0.735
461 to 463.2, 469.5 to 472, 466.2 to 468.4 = -0.05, 0.741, 0.755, 0.738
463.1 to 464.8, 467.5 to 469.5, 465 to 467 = 0.03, 0.741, 0.735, 0.755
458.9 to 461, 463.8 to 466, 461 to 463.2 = -0.01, 0.741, 0.741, 0.731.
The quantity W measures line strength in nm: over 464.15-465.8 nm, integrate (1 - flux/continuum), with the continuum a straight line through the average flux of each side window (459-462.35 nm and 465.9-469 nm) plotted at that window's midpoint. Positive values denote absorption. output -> 0.07 nm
